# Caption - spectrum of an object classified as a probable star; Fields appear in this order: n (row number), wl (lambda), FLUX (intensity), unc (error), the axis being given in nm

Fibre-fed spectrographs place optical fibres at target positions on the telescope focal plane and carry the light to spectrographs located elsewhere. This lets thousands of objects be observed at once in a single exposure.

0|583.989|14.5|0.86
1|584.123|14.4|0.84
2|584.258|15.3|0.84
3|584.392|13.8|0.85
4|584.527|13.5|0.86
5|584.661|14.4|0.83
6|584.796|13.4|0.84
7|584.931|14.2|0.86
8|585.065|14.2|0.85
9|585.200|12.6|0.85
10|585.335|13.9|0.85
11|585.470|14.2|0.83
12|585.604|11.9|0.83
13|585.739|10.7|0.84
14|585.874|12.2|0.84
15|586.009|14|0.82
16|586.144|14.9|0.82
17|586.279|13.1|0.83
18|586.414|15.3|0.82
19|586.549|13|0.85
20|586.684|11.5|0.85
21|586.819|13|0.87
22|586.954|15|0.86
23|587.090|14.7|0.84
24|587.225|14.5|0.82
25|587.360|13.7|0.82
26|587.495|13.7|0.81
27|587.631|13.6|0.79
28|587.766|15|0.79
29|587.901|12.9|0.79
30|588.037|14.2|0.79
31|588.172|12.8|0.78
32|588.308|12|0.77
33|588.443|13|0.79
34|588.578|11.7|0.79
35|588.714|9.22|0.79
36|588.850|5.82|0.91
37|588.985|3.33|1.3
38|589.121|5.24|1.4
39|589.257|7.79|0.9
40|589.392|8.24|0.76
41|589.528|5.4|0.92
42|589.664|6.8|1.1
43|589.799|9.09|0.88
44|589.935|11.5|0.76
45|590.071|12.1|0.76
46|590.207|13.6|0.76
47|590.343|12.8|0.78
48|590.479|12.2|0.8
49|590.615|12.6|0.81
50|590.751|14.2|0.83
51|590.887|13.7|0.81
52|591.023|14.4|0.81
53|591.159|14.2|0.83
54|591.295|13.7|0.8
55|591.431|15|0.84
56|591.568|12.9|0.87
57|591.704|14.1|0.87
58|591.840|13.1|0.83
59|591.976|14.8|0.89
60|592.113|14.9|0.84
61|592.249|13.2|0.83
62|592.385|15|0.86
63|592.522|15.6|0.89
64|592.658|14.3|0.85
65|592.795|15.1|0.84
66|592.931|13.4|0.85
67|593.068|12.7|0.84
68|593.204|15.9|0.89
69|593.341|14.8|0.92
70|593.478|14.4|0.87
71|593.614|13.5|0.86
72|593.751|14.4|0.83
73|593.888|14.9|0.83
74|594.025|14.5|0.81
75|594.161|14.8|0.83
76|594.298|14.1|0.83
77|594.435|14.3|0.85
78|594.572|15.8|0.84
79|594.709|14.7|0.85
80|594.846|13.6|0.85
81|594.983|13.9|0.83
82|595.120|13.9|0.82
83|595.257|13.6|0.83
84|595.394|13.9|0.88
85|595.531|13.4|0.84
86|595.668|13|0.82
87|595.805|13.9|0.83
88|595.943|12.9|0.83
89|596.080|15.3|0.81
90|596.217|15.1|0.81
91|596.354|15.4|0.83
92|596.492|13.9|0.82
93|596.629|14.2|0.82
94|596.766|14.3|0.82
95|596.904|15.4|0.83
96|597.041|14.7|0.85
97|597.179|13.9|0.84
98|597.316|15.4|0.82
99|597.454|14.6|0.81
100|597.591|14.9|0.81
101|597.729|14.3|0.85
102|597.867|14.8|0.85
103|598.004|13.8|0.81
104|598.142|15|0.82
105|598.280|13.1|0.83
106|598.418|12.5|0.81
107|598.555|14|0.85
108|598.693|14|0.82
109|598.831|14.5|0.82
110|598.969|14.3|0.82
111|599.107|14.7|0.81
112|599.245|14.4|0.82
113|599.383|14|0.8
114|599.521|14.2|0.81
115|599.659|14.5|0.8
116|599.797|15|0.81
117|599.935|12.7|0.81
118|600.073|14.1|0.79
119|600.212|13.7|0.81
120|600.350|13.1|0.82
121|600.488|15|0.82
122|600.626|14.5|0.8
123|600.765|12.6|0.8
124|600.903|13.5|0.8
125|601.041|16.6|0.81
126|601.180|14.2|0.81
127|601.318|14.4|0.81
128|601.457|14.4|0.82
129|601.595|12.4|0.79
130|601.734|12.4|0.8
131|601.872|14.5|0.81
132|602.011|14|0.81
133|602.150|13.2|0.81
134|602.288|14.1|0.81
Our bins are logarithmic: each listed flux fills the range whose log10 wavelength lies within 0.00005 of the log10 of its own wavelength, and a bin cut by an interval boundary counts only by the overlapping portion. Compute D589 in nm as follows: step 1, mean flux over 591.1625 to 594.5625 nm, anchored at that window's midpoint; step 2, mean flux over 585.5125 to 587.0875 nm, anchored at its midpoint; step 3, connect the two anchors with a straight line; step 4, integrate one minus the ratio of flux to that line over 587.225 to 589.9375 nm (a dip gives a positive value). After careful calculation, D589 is 0.650 nm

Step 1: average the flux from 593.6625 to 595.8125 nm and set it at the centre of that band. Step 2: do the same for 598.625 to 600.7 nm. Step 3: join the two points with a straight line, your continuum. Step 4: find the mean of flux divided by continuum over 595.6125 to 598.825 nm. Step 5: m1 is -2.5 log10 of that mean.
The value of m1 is -0.009 mag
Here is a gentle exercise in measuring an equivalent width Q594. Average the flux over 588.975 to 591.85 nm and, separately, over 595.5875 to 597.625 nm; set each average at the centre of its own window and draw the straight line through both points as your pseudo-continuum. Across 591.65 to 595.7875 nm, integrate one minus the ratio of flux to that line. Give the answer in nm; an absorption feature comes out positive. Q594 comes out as -0.42 nm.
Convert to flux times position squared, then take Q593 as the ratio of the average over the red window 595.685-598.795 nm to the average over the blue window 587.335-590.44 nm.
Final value 1.40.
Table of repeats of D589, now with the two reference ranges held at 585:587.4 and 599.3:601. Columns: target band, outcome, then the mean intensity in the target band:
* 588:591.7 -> 0.693 nm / 11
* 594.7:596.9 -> -0.045 nm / 14.1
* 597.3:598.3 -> -0.045 nm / 14.5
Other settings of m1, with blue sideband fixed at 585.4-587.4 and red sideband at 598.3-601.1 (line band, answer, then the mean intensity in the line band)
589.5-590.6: 0.26 mag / 10.7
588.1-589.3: 0.44 mag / 9.03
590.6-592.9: -0.04 mag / 14.2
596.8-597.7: -0.06 mag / 14.8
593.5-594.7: -0.06 mag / 14.5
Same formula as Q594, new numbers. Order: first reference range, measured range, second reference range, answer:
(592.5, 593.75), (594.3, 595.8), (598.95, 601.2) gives 0.032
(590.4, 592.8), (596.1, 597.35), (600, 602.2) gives -0.066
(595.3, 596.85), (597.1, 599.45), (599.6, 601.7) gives -0.030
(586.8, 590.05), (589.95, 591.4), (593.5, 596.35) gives -0.152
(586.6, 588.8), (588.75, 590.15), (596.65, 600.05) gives 0.598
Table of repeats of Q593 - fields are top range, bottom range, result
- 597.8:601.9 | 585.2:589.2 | 1.19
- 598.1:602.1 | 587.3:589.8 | 1.43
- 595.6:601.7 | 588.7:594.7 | 1.15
